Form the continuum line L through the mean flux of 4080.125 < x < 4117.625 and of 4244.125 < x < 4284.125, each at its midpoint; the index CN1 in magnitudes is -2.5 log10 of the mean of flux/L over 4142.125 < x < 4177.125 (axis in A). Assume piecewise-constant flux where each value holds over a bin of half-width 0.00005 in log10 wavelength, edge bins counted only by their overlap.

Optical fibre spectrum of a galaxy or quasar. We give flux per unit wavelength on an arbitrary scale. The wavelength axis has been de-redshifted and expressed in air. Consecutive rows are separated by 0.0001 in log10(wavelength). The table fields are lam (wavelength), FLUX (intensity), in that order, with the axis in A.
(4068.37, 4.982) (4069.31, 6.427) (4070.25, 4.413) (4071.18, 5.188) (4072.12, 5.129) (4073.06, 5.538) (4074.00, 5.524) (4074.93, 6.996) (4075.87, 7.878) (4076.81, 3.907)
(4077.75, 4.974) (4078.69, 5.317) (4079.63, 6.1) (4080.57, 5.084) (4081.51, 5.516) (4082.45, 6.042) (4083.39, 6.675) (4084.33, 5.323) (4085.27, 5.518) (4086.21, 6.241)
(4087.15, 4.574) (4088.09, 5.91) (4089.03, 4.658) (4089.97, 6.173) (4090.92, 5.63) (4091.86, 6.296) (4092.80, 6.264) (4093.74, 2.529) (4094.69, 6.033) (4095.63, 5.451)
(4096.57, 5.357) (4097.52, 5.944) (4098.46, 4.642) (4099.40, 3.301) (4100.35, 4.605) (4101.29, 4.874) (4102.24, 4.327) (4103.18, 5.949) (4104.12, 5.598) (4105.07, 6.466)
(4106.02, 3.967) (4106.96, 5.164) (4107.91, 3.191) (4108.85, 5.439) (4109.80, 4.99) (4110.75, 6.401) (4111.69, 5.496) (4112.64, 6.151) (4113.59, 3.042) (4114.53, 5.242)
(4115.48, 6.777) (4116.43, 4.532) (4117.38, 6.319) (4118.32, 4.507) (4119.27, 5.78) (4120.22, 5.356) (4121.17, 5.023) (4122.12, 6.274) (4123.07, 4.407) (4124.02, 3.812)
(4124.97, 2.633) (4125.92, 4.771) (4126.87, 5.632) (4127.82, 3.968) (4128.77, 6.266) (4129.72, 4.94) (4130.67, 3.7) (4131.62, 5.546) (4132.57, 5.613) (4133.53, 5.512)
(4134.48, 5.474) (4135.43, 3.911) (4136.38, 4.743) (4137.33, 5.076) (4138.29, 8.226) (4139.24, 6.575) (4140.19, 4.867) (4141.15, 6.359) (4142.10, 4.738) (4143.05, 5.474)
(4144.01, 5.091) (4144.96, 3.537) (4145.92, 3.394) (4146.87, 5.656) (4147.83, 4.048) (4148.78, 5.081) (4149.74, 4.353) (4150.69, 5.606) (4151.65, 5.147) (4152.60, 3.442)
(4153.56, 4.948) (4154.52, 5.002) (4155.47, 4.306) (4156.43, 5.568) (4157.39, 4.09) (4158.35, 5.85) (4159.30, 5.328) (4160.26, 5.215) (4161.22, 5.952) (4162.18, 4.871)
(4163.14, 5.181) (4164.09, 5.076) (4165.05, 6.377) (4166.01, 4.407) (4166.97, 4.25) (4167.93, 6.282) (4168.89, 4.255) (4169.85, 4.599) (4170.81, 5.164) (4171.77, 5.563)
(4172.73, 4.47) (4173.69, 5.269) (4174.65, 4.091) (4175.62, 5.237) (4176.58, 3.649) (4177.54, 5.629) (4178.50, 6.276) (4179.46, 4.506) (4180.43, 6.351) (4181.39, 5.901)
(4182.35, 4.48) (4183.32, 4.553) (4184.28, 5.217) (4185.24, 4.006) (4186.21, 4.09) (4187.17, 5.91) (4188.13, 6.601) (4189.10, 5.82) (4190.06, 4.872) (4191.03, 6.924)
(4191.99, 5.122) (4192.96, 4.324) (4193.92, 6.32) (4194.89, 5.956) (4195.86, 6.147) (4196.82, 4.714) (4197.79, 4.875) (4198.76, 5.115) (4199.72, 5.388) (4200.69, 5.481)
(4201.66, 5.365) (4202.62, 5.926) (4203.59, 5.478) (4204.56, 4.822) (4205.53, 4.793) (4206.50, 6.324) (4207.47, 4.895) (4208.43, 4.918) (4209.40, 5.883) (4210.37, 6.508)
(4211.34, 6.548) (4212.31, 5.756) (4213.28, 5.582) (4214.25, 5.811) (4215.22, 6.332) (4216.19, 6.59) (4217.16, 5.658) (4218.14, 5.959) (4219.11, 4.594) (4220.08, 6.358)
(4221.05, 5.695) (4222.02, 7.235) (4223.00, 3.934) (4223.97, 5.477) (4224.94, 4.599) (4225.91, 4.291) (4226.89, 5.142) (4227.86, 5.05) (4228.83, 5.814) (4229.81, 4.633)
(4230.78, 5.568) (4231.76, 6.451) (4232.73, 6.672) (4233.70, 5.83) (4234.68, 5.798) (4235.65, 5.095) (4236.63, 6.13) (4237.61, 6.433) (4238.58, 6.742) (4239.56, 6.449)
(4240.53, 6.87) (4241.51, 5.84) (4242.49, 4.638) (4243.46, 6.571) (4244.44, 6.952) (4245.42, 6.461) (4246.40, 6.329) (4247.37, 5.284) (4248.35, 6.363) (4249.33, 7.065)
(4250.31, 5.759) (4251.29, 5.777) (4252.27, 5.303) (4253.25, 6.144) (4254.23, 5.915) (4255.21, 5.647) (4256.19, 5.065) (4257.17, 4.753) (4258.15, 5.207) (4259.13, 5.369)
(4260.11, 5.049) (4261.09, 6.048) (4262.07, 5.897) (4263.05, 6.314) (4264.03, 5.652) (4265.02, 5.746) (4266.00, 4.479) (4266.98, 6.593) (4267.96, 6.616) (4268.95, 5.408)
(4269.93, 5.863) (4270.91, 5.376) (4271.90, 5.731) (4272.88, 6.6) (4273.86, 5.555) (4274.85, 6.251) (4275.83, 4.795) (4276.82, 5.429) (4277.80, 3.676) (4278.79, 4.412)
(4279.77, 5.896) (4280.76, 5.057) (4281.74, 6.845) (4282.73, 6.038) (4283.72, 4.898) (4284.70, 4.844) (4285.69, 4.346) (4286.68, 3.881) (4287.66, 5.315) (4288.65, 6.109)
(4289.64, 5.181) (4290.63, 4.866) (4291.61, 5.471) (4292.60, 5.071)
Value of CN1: 0.116 mag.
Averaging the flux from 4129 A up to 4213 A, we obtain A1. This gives 5.21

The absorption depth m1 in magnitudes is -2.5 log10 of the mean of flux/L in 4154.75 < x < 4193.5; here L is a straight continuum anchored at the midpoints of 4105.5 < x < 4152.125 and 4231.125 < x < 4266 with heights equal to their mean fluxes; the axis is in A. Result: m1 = 0.05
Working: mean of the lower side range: 5.06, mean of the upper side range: 5.91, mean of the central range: 5.14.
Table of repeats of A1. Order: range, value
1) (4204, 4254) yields 5.8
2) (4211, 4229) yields 5.59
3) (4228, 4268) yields 5.87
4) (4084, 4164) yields 5.11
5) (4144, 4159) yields 4.69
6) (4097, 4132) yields 5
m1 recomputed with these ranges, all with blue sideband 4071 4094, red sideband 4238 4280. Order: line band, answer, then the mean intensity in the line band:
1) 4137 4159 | 0.120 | 5.06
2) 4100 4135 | 0.112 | 5.07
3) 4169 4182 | 0.118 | 5.1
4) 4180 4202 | 0.065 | 5.37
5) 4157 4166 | 0.074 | 5.29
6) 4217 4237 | 0.042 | 5.52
